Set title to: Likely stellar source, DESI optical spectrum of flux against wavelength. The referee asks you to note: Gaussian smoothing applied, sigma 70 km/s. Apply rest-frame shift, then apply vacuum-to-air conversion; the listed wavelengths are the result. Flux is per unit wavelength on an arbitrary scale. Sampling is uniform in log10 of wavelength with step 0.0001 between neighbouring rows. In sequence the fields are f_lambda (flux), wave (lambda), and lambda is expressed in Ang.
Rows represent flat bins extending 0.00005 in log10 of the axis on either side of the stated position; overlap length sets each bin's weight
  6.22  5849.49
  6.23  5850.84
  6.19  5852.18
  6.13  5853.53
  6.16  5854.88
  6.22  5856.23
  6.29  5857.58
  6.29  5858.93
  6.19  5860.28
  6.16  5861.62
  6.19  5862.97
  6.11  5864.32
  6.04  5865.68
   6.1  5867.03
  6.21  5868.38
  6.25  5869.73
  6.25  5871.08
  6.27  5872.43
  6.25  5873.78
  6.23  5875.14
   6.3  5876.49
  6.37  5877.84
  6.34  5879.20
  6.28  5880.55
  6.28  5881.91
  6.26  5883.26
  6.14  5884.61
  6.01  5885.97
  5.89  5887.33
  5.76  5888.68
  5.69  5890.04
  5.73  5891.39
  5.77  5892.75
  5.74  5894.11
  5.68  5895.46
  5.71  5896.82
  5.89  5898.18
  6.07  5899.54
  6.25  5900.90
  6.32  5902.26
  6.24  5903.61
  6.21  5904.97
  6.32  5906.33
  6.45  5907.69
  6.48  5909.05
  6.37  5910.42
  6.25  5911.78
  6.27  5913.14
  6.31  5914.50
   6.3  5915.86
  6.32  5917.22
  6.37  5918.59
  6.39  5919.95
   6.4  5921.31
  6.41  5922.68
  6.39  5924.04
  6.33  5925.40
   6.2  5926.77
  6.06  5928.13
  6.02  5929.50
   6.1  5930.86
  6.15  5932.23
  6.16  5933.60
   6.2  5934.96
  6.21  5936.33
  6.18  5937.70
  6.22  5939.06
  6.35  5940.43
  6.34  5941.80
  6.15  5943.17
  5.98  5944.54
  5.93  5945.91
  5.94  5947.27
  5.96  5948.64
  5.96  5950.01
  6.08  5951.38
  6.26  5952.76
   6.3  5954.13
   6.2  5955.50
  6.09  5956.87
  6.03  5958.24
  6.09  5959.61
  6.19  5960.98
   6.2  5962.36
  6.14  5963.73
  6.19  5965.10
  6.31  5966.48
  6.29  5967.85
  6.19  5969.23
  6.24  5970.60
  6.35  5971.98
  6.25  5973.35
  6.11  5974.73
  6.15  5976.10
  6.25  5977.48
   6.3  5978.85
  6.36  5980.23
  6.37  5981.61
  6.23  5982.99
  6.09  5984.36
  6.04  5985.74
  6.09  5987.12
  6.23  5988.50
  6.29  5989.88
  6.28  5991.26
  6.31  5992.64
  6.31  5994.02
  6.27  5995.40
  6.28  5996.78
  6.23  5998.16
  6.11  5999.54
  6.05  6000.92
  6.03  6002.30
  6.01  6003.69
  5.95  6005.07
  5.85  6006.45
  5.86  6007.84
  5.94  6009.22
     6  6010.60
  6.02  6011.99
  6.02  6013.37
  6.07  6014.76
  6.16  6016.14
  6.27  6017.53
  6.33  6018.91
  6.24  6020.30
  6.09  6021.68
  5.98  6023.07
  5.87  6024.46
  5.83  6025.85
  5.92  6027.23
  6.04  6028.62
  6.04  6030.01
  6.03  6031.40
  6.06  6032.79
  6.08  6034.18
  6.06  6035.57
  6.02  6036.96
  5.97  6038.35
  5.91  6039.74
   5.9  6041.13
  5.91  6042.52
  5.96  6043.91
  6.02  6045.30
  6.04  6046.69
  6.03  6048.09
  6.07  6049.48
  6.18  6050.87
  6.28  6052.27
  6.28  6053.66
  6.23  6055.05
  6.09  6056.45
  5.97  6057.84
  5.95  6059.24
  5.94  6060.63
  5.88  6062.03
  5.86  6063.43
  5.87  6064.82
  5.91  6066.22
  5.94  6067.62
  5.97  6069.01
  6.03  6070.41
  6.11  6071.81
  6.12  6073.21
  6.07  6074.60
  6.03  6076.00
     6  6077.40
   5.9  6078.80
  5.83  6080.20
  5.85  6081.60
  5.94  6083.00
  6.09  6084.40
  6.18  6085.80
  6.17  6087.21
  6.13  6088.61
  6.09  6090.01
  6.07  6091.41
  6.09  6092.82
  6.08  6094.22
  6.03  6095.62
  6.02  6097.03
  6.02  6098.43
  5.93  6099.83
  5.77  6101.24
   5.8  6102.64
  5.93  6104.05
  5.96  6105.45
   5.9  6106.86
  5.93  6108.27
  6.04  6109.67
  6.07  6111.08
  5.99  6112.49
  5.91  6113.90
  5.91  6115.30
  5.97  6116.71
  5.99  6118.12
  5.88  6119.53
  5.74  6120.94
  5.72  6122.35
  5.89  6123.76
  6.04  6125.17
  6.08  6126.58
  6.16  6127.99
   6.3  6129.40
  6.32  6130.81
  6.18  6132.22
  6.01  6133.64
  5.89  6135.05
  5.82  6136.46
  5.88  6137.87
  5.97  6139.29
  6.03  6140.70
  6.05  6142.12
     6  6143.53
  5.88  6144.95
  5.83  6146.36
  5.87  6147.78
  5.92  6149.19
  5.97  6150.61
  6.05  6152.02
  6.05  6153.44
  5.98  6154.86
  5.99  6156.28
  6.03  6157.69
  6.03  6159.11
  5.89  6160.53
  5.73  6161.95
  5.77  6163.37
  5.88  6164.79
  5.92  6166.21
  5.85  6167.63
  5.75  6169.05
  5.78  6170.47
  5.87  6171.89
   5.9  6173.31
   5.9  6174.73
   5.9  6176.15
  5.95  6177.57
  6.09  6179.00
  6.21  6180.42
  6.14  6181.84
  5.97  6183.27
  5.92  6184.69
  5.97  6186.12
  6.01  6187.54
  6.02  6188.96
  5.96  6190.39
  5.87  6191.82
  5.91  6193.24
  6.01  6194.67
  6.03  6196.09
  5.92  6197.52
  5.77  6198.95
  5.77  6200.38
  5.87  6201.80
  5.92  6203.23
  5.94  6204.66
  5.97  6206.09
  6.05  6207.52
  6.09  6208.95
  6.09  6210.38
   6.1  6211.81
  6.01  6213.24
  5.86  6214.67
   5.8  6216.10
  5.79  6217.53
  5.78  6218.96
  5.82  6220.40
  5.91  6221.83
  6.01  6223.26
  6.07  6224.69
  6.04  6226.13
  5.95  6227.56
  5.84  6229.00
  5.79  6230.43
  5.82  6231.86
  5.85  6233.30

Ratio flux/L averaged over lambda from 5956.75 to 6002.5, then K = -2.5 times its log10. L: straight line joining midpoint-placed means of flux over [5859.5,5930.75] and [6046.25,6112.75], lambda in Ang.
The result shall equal -0.02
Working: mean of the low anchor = 6.17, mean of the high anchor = 6.01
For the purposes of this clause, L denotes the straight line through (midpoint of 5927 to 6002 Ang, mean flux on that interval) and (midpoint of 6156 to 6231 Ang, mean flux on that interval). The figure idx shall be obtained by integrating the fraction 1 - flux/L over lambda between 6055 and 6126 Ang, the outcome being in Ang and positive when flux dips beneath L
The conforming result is 0.8 Ang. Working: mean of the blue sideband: 6.18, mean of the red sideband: 5.93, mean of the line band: 5.97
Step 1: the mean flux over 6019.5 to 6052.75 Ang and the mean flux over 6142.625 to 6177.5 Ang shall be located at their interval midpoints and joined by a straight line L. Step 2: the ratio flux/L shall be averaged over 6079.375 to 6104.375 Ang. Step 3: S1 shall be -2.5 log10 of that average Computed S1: -0.01 mag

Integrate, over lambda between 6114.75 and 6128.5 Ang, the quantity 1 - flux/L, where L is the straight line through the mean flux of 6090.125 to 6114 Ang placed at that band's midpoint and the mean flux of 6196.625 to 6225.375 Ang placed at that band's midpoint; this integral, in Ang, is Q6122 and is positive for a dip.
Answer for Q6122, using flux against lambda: 0.07 Ang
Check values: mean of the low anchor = 5.98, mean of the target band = 5.93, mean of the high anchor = 5.93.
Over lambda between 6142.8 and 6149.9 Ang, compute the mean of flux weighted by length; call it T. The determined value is 5.9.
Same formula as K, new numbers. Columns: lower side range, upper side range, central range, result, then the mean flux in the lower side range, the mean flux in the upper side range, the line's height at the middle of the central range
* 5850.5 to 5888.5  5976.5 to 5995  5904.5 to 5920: -0.02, 6.2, 6.24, 6.21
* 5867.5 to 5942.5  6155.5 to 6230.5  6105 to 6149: 0.00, 6.18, 5.93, 5.99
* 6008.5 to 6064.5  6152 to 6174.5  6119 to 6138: -0.01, 6.04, 5.9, 5.94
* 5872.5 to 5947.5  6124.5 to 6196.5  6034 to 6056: 0.00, 6.17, 5.97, 6.06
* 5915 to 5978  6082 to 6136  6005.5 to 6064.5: 0.01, 6.19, 6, 6.09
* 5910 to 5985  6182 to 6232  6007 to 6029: 0.02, 6.21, 5.94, 6.13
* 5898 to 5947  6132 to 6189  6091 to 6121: 0.01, 6.24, 5.94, 6.01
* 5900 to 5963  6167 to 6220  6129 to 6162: 0.00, 6.22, 5.94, 5.99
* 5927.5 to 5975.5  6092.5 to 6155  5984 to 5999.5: -0.02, 6.15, 5.97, 6.11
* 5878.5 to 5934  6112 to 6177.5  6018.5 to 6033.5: 0.00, 6.15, 5.95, 6.05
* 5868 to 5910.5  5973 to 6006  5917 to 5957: -0.01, 6.12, 6.19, 6.15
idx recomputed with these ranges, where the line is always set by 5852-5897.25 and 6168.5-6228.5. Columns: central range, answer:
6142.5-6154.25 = 0.0 Ang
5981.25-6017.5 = -0.5 Ang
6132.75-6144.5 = 0.0 Ang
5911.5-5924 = -0.5 Ang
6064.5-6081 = 0.1 Ang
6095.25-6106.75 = 0.1 Ang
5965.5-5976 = -0.3 Ang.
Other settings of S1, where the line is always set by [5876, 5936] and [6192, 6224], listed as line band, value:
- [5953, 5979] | -0.02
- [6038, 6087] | 0.01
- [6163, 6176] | 0.02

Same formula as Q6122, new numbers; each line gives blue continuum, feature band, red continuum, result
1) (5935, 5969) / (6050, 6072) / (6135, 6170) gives 0.0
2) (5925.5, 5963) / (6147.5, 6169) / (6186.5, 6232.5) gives 0.2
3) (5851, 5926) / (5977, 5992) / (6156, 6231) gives -0.3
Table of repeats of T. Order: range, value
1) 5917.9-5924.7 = 6.39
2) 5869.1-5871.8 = 6.26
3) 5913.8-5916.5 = 6.31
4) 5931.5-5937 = 6.17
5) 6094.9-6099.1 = 6.03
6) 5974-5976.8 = 6.13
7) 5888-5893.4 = 5.74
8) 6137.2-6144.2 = 5.98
